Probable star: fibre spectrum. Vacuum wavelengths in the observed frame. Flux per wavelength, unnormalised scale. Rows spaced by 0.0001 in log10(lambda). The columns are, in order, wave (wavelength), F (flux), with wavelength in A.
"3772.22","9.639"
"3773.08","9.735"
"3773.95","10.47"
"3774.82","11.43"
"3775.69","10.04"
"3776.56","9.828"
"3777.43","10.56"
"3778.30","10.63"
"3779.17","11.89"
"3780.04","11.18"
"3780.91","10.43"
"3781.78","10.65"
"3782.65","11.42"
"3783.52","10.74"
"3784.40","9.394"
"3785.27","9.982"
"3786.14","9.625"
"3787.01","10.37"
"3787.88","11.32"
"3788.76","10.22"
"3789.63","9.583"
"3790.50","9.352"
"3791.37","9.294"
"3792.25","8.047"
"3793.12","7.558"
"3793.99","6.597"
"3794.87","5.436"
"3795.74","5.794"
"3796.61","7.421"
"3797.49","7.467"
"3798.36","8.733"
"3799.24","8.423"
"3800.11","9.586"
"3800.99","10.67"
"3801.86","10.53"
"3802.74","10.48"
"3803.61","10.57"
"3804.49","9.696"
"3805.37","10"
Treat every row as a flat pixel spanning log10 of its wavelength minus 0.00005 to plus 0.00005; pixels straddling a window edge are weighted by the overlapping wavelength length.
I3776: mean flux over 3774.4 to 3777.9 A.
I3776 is 10.5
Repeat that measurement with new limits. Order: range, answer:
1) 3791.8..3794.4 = 7.41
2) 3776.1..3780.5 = 10.8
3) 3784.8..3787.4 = 10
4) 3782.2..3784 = 11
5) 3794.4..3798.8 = 6.96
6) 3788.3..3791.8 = 9.62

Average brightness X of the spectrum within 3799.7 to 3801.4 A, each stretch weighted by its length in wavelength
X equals 10.1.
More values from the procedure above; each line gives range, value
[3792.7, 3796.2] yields 6.36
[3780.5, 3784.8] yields 10.5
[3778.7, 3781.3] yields 11.2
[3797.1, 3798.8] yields 8.13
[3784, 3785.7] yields 9.7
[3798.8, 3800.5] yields 9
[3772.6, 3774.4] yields 10.1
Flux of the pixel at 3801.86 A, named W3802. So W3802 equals 10.53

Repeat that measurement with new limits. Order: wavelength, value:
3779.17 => 11.89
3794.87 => 5.436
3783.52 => 10.74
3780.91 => 10.43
